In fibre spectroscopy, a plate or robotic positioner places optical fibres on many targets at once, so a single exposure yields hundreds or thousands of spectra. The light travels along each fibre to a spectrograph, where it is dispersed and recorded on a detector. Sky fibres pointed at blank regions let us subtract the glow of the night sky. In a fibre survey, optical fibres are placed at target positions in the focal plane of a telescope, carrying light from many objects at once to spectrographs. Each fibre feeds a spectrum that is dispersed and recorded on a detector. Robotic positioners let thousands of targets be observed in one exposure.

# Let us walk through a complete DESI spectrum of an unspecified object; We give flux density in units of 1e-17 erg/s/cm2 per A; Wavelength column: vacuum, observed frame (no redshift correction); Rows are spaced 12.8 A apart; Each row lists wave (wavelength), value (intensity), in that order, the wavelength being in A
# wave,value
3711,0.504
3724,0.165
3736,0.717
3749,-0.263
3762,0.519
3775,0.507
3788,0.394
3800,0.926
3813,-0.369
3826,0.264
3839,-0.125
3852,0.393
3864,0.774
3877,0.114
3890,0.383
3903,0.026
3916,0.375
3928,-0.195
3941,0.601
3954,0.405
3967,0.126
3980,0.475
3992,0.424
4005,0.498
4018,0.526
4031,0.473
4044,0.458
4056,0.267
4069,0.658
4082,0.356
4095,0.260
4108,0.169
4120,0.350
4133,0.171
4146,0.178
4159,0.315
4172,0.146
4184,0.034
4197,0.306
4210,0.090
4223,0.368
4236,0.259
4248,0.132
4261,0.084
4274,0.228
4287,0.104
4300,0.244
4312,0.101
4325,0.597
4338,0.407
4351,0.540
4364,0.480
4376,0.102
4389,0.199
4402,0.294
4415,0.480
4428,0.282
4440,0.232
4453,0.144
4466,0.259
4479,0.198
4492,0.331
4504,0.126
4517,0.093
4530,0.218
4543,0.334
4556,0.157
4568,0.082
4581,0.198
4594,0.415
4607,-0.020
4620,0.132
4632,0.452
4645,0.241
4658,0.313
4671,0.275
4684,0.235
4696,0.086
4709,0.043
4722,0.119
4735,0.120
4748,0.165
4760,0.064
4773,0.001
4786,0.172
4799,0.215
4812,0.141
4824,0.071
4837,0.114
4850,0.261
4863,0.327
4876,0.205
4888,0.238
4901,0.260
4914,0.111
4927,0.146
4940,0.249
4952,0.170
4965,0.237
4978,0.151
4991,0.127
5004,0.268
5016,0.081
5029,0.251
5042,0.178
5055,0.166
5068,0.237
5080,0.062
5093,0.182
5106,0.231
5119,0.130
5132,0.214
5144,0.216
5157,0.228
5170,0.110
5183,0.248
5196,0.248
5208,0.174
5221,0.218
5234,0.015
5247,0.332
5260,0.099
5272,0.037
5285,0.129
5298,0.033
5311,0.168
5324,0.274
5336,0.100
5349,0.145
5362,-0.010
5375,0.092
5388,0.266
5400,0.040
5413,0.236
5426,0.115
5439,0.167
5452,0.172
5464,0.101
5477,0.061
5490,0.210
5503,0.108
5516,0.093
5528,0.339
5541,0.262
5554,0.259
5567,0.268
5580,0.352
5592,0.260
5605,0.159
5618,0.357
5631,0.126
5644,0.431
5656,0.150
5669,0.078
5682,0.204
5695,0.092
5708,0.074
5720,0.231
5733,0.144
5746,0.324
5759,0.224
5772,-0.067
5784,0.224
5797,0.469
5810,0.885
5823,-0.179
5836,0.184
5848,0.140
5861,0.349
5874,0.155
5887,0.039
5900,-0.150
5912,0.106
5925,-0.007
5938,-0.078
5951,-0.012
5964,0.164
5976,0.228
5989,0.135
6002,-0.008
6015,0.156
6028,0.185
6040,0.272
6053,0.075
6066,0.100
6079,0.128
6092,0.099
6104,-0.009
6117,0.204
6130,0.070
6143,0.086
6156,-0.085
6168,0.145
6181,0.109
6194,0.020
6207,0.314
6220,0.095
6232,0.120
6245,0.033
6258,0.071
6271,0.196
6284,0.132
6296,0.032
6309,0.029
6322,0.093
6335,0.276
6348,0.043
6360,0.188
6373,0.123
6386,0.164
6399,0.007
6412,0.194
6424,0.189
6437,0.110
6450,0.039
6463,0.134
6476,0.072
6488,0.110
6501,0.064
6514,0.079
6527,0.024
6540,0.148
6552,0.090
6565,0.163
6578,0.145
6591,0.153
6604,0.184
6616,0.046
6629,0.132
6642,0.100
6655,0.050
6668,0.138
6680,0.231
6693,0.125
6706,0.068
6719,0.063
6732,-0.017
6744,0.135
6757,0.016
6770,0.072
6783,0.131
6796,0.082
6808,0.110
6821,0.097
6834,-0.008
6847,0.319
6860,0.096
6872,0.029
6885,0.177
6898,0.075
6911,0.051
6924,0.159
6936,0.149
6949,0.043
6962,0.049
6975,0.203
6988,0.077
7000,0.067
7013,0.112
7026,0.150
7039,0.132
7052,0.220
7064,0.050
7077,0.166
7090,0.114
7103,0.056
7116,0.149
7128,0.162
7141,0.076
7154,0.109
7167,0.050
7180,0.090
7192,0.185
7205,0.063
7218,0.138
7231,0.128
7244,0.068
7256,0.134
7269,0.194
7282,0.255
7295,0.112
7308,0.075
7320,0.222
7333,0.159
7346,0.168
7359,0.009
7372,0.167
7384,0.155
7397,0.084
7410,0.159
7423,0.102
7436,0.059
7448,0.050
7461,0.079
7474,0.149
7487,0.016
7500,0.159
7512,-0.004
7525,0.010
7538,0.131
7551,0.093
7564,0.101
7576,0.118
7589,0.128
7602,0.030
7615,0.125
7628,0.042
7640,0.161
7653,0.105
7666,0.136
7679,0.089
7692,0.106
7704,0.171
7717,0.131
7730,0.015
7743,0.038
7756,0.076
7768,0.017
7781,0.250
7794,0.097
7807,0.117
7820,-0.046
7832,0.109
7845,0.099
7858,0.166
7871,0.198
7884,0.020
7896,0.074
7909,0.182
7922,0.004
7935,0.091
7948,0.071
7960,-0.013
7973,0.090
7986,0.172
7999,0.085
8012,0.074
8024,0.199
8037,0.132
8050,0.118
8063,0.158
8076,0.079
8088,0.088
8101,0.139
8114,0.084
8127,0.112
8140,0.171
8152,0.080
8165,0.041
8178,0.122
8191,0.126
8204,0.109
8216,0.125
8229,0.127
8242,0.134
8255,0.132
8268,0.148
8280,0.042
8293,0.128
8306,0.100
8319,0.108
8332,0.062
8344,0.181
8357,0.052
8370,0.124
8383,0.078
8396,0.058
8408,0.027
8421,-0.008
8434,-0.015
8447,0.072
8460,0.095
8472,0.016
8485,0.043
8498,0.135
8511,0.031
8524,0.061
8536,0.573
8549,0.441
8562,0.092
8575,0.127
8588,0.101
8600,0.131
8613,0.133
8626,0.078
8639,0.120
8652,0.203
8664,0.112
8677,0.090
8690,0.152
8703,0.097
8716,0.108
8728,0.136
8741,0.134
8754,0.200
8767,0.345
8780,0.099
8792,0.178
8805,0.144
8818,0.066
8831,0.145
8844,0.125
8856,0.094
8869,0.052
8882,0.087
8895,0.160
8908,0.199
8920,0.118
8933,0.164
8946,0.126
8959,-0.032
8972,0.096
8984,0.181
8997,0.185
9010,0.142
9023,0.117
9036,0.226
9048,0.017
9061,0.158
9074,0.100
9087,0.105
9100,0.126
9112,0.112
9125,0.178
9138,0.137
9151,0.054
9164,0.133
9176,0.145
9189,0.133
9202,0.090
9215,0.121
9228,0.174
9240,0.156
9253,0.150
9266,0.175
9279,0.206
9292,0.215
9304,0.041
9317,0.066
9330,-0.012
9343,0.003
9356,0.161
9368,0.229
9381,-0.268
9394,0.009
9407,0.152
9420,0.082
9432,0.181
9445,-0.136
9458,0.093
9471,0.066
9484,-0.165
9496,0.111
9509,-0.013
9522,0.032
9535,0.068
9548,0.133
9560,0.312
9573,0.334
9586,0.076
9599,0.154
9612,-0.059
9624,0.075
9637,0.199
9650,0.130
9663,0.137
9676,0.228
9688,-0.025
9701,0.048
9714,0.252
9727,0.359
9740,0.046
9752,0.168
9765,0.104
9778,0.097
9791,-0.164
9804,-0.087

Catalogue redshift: 1.29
